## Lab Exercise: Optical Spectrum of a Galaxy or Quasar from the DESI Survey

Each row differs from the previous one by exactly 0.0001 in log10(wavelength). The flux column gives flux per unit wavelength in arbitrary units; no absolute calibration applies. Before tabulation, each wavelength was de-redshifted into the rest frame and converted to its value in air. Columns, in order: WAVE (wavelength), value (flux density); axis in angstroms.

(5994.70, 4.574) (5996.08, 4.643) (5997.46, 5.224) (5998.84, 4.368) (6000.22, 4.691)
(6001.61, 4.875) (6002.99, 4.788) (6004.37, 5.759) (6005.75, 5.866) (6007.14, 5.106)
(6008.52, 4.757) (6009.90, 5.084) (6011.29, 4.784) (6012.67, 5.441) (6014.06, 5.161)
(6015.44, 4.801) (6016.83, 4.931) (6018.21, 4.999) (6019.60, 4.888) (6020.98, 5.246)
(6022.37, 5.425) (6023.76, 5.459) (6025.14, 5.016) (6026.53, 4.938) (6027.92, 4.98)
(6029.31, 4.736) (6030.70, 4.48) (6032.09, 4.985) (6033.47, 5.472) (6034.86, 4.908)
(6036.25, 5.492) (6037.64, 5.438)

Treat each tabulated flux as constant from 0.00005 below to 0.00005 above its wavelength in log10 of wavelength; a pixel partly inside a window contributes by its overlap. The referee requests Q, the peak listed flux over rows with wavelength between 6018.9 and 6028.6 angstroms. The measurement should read 5.459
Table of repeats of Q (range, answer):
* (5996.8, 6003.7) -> 5.224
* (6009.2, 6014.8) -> 5.441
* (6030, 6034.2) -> 5.472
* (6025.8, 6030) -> 4.98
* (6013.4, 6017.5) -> 5.161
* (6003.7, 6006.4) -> 5.866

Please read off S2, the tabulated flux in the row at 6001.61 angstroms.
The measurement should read 4.875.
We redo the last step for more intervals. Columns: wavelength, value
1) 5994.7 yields 4.574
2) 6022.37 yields 5.425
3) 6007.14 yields 5.106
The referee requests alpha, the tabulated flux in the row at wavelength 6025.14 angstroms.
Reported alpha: 5.016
